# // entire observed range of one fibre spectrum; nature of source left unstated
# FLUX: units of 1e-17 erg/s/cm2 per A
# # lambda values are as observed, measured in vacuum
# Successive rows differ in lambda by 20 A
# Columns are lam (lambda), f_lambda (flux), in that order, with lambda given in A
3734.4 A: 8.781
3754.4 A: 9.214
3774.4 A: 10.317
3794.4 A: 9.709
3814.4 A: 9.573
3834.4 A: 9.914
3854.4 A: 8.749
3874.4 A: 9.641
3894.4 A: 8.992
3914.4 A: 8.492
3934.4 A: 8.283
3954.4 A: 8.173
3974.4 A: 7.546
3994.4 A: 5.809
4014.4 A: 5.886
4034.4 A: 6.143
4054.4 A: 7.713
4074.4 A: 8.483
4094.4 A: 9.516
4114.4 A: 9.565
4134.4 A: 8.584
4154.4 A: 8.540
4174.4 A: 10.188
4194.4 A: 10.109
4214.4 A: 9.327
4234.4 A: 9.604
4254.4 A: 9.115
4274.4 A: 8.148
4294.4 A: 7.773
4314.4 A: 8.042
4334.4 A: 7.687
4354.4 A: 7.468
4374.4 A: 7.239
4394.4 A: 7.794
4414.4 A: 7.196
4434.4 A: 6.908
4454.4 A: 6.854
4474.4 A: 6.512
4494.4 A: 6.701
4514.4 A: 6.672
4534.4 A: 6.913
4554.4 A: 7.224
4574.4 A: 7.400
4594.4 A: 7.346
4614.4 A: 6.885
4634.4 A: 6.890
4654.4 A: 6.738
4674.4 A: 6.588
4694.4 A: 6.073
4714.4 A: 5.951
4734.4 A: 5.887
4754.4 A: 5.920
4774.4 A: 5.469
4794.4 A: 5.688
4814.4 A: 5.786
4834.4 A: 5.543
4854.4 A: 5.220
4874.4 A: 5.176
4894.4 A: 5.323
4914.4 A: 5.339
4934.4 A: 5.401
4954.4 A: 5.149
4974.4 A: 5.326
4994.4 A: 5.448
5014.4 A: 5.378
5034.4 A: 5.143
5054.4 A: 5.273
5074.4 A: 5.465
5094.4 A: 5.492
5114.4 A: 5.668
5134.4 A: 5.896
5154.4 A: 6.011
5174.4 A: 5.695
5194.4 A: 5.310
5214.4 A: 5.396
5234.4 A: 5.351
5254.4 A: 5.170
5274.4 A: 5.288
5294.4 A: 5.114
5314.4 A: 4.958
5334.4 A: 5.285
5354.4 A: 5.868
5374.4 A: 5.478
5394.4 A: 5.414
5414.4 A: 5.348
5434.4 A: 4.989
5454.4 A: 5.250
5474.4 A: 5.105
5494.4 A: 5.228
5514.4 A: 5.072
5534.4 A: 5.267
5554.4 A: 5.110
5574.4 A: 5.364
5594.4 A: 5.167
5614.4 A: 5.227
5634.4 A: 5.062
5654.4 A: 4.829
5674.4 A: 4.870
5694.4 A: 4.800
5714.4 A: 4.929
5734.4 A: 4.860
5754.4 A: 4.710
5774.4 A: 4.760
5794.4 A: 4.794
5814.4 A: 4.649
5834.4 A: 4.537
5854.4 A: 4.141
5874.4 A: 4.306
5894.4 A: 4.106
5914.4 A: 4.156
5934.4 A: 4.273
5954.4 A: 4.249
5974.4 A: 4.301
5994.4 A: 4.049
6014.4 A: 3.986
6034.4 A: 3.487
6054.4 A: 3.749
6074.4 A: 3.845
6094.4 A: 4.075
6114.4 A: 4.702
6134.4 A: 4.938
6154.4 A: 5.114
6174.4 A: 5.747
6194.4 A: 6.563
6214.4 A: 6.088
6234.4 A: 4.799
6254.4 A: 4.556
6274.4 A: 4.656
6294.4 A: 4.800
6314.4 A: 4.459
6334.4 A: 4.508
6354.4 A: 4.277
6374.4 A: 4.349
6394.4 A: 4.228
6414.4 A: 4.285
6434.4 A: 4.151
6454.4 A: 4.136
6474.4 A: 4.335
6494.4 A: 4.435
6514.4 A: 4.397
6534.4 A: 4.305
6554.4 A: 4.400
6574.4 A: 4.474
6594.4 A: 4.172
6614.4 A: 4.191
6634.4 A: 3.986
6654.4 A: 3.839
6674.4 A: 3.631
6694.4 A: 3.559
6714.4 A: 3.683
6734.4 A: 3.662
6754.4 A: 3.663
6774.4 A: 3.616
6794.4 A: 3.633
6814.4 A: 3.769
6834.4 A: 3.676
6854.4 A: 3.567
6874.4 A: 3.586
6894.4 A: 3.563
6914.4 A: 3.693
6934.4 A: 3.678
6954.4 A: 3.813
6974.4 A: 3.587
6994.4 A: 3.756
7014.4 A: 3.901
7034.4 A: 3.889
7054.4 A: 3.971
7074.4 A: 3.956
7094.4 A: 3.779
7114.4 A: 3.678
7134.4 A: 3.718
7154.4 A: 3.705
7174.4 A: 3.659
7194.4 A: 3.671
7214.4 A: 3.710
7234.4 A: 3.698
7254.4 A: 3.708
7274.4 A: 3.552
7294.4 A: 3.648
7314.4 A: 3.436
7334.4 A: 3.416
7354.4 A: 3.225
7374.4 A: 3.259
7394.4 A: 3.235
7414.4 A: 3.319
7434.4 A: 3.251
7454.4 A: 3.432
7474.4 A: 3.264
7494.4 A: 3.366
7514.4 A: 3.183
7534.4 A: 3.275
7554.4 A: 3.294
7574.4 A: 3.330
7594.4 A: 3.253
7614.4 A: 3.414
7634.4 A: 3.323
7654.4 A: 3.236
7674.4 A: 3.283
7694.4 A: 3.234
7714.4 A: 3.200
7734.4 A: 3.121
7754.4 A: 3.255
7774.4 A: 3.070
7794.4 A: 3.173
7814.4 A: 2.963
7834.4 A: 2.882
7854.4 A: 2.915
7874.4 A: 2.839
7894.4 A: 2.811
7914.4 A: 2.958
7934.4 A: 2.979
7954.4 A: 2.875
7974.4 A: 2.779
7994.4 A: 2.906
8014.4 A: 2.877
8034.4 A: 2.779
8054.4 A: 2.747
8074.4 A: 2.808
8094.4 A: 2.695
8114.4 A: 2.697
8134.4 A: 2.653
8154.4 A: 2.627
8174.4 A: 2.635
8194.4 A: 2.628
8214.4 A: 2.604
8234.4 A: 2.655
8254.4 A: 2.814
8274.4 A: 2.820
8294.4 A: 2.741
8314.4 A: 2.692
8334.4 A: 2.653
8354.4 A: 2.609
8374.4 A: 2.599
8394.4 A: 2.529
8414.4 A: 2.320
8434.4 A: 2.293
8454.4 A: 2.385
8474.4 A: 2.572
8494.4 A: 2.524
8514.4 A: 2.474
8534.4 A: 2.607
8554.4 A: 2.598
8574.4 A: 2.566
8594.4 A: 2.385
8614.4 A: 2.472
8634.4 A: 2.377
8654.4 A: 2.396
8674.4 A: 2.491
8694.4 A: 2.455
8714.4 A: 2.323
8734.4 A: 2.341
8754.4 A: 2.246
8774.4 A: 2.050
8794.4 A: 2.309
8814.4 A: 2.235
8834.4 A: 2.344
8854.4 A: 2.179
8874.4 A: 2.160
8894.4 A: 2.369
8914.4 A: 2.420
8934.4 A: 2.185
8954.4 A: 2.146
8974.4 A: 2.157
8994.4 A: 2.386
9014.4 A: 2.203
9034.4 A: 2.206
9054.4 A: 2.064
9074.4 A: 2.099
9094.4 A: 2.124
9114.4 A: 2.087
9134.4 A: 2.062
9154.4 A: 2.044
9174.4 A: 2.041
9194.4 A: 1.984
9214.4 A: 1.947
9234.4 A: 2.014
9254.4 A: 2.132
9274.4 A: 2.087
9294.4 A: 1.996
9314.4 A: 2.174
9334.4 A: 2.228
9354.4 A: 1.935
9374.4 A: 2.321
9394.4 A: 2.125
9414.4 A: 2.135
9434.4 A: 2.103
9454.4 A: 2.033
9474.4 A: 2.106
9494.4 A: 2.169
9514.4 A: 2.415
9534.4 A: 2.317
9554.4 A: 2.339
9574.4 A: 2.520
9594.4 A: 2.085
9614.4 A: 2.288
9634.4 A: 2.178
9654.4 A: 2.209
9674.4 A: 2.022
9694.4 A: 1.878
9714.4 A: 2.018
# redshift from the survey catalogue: 1.214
